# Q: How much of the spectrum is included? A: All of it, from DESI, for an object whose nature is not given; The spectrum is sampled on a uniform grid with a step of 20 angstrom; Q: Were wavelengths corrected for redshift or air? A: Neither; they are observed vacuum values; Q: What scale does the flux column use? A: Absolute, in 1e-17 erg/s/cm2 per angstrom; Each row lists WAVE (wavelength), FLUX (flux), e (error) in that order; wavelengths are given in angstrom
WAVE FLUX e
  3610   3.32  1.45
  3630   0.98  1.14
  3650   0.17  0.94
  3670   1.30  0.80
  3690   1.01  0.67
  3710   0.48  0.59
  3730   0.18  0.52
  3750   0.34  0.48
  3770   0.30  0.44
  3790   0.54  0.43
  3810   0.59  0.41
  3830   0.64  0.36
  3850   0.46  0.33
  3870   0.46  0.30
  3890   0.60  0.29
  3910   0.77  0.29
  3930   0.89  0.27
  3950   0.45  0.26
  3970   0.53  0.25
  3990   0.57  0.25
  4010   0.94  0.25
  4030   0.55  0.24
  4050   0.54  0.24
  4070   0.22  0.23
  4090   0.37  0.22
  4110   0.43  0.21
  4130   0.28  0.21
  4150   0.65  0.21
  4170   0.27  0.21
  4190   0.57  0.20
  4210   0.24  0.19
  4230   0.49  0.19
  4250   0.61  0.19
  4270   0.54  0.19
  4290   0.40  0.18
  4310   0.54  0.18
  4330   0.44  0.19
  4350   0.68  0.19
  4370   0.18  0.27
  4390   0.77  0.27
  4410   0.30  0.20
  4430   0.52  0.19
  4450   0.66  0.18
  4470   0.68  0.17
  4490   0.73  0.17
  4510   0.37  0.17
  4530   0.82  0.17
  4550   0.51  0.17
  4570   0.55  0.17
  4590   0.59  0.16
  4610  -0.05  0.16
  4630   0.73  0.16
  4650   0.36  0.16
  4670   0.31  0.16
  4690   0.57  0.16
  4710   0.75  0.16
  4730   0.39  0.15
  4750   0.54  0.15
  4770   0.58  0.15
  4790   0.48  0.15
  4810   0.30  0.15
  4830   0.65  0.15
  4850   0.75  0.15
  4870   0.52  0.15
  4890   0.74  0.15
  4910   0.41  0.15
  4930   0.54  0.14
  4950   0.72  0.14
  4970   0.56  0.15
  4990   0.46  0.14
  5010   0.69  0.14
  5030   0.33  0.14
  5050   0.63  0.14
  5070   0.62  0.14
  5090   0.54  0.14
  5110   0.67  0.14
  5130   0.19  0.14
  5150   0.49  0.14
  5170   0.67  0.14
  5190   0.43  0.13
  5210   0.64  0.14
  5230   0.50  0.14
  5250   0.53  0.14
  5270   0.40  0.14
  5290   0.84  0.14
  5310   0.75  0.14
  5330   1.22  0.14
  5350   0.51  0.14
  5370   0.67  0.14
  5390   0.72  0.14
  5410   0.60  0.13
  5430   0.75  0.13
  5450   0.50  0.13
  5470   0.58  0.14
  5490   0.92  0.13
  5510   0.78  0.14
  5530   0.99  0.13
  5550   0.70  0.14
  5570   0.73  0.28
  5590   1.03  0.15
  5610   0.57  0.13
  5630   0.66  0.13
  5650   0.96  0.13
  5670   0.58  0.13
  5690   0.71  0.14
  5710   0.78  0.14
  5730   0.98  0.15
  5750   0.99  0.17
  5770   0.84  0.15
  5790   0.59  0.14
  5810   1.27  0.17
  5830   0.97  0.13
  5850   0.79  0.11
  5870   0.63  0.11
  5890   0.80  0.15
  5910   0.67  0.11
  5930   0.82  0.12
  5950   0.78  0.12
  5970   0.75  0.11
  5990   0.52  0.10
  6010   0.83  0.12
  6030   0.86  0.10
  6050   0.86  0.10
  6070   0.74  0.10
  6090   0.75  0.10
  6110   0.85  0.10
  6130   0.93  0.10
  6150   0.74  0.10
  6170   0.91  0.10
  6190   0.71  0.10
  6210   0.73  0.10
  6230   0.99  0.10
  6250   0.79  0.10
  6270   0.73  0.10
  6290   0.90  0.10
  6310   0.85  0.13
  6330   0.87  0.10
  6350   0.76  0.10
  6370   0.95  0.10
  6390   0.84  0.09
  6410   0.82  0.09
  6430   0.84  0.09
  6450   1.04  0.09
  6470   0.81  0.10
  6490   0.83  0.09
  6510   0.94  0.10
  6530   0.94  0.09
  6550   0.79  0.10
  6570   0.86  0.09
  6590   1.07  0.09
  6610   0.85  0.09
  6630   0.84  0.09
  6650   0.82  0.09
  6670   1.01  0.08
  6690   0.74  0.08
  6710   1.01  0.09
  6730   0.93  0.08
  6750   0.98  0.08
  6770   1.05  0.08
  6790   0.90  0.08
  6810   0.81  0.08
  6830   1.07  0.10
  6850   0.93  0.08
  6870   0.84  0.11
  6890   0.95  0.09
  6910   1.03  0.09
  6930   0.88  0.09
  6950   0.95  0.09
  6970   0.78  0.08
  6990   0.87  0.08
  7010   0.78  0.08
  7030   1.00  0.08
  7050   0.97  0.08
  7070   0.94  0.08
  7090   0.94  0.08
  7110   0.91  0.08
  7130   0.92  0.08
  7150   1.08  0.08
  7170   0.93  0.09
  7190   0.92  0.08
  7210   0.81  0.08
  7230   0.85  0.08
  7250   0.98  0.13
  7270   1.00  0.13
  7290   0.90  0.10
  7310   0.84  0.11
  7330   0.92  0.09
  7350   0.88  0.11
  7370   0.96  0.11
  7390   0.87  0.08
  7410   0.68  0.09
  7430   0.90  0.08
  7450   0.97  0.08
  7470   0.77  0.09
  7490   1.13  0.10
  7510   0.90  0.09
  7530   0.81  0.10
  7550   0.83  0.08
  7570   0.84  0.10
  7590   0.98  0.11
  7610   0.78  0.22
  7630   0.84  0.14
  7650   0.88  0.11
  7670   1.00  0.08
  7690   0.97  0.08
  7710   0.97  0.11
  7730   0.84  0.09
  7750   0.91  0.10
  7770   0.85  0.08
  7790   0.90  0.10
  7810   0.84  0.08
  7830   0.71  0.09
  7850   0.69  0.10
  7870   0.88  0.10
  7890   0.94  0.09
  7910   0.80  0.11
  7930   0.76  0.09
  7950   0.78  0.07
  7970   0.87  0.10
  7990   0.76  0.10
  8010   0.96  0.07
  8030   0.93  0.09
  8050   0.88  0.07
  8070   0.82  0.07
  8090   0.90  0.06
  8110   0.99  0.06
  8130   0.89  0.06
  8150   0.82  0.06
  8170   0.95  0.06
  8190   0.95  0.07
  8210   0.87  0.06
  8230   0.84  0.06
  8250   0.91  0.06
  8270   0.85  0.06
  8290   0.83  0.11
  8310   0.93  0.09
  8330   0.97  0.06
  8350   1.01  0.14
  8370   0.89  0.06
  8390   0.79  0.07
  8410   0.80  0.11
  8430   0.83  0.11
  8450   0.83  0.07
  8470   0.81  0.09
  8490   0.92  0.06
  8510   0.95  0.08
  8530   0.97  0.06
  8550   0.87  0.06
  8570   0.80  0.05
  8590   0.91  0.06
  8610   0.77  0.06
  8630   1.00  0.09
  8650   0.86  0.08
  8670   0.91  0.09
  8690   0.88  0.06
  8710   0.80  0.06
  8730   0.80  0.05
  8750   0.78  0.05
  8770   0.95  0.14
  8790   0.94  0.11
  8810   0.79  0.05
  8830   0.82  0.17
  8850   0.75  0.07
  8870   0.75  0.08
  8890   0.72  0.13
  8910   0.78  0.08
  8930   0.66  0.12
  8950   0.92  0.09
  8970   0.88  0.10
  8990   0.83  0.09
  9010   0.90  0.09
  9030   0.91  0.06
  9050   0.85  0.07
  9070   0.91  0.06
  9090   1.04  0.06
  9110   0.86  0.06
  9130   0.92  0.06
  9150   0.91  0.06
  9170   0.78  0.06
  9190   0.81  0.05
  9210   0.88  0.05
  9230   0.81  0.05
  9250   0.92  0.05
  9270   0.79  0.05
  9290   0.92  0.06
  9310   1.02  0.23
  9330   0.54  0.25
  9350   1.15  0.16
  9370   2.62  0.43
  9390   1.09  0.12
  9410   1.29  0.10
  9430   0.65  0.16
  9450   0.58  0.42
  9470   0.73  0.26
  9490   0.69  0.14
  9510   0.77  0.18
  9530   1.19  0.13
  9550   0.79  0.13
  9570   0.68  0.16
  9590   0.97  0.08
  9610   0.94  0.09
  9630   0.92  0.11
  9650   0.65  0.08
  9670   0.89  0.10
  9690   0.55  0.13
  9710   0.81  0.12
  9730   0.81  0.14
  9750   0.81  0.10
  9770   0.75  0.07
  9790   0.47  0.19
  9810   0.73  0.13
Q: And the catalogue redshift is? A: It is 0.428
